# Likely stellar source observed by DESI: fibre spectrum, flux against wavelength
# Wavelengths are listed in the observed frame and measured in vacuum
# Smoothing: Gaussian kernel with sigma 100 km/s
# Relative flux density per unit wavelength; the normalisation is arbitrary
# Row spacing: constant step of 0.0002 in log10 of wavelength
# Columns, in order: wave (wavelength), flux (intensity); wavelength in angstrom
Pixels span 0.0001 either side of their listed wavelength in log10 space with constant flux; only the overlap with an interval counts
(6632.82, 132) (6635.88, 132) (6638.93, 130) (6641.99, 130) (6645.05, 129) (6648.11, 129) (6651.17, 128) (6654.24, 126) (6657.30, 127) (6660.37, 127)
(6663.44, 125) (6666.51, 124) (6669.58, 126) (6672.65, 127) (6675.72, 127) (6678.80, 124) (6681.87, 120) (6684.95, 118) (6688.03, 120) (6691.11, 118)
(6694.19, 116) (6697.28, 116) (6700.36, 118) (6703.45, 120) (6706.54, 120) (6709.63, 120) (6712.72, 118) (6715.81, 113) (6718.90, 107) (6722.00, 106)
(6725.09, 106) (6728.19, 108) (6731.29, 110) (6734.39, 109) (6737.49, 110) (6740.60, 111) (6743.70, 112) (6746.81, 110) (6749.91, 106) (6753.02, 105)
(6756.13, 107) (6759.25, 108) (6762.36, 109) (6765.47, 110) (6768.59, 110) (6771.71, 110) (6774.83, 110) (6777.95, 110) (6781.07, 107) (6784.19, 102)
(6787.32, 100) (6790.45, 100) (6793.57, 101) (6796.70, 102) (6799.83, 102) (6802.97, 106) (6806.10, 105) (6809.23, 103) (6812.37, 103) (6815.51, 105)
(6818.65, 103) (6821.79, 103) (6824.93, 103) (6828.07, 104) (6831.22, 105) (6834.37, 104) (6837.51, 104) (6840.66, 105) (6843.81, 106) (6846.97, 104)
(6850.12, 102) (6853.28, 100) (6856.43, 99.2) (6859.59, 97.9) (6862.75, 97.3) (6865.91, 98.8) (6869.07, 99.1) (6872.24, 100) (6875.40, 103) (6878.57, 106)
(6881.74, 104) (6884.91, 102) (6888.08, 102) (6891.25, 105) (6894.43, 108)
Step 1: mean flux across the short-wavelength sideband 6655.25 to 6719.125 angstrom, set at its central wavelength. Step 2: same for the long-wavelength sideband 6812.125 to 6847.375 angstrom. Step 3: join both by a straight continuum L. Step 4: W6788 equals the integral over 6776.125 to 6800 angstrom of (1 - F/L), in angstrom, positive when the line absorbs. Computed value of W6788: 1.3 angstrom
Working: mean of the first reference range 121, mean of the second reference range 104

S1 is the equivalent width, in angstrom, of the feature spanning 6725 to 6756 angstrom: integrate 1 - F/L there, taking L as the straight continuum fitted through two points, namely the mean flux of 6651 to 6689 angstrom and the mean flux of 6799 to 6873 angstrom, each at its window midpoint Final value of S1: 1.7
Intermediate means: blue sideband 124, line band 109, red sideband 102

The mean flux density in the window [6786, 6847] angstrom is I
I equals 103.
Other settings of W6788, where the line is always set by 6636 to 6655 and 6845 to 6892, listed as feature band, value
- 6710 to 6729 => 1.51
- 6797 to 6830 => 1.37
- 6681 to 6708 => 1.00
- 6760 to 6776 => 0.58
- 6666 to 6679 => -0.02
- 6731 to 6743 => 0.77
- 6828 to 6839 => 0.15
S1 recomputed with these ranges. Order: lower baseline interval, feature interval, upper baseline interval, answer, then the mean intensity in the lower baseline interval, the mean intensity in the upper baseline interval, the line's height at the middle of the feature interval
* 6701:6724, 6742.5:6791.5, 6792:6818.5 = 0.4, 115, 103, 108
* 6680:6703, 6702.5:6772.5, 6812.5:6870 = 1.7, 118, 102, 113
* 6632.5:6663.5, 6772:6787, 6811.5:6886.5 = 0.6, 129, 102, 111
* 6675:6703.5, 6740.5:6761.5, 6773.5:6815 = 0.4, 119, 104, 110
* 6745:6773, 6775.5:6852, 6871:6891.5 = 1.6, 108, 103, 106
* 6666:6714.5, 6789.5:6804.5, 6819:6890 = 0.9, 121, 102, 109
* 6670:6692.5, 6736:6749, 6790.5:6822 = 0.3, 122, 103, 113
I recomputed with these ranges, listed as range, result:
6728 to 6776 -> 109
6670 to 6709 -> 120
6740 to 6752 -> 110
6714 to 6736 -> 109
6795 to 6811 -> 104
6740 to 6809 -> 106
